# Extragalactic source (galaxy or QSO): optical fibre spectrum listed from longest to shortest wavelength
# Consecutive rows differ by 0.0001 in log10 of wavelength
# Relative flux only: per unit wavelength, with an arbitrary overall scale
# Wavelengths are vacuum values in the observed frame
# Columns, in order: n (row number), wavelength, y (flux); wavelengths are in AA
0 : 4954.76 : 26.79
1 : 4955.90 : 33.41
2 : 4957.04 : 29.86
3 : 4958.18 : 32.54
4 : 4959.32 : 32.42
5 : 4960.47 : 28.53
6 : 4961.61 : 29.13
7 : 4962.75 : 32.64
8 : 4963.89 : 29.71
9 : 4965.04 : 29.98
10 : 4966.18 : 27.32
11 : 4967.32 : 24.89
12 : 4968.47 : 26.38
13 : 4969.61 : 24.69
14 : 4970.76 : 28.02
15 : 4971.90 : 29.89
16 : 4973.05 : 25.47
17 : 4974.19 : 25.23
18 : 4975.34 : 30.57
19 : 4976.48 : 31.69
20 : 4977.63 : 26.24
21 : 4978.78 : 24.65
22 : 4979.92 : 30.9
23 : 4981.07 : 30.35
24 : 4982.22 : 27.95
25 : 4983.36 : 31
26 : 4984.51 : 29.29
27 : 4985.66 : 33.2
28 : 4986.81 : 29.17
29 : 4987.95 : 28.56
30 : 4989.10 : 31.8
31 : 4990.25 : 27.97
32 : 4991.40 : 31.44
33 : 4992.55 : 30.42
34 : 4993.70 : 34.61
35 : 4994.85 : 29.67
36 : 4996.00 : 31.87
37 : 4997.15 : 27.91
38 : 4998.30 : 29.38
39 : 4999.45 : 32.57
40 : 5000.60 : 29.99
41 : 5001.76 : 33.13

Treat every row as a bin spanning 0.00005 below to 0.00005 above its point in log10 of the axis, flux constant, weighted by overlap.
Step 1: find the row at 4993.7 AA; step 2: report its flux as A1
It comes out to 34.61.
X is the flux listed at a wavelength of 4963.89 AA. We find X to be 29.71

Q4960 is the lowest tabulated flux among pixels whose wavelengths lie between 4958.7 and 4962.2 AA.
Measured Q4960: 28.53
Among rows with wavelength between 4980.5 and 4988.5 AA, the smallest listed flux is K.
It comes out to 27.95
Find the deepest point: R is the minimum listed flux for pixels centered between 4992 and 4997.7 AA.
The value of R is 27.91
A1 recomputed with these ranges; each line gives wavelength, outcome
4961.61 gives 29.13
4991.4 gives 31.44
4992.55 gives 30.42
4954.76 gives 26.79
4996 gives 31.87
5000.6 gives 29.99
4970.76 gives 28.02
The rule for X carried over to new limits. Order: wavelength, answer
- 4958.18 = 32.54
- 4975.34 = 30.57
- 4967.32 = 24.89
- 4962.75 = 32.64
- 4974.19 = 25.23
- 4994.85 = 29.67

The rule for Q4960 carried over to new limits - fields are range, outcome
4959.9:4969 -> 24.89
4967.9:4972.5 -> 24.69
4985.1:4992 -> 27.97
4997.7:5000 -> 29.38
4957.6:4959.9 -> 32.42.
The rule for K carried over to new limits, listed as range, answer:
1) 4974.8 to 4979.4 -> 24.65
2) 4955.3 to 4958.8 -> 29.86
